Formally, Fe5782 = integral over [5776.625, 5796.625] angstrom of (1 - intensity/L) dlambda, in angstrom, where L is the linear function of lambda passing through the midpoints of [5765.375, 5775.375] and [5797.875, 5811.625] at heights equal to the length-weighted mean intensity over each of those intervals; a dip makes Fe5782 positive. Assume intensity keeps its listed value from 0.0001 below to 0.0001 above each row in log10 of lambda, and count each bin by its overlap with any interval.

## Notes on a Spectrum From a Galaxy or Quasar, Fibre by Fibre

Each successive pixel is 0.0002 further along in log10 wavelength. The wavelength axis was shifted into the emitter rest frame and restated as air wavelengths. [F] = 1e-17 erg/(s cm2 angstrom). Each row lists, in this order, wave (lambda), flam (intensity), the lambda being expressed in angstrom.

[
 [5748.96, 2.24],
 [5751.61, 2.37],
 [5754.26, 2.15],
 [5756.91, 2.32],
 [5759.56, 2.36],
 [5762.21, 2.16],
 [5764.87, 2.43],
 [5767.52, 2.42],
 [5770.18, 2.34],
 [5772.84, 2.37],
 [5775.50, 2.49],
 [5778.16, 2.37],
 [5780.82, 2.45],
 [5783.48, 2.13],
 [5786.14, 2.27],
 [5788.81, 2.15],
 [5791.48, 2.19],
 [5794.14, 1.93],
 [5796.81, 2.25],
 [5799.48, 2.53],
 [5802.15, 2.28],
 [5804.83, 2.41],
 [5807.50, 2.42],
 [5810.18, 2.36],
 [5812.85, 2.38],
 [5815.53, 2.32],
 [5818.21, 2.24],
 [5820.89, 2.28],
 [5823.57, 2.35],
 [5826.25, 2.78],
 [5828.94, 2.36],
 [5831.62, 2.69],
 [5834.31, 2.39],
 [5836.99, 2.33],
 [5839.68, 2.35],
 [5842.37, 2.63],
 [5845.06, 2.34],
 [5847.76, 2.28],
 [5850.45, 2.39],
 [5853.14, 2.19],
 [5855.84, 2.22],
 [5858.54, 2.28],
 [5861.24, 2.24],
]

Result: 1.5 angstrom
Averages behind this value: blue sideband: 2.39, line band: 2.22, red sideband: 2.4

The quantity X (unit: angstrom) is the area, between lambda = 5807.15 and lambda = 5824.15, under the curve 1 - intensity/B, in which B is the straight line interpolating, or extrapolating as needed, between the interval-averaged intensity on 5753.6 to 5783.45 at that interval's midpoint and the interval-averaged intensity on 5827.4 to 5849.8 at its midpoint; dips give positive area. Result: 0.5 angstrom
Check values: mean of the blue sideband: 2.35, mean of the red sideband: 2.42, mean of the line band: 2.33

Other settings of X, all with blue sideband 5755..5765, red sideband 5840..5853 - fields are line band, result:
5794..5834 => -0.59 angstrom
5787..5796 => 0.84 angstrom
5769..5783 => -0.47 angstrom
